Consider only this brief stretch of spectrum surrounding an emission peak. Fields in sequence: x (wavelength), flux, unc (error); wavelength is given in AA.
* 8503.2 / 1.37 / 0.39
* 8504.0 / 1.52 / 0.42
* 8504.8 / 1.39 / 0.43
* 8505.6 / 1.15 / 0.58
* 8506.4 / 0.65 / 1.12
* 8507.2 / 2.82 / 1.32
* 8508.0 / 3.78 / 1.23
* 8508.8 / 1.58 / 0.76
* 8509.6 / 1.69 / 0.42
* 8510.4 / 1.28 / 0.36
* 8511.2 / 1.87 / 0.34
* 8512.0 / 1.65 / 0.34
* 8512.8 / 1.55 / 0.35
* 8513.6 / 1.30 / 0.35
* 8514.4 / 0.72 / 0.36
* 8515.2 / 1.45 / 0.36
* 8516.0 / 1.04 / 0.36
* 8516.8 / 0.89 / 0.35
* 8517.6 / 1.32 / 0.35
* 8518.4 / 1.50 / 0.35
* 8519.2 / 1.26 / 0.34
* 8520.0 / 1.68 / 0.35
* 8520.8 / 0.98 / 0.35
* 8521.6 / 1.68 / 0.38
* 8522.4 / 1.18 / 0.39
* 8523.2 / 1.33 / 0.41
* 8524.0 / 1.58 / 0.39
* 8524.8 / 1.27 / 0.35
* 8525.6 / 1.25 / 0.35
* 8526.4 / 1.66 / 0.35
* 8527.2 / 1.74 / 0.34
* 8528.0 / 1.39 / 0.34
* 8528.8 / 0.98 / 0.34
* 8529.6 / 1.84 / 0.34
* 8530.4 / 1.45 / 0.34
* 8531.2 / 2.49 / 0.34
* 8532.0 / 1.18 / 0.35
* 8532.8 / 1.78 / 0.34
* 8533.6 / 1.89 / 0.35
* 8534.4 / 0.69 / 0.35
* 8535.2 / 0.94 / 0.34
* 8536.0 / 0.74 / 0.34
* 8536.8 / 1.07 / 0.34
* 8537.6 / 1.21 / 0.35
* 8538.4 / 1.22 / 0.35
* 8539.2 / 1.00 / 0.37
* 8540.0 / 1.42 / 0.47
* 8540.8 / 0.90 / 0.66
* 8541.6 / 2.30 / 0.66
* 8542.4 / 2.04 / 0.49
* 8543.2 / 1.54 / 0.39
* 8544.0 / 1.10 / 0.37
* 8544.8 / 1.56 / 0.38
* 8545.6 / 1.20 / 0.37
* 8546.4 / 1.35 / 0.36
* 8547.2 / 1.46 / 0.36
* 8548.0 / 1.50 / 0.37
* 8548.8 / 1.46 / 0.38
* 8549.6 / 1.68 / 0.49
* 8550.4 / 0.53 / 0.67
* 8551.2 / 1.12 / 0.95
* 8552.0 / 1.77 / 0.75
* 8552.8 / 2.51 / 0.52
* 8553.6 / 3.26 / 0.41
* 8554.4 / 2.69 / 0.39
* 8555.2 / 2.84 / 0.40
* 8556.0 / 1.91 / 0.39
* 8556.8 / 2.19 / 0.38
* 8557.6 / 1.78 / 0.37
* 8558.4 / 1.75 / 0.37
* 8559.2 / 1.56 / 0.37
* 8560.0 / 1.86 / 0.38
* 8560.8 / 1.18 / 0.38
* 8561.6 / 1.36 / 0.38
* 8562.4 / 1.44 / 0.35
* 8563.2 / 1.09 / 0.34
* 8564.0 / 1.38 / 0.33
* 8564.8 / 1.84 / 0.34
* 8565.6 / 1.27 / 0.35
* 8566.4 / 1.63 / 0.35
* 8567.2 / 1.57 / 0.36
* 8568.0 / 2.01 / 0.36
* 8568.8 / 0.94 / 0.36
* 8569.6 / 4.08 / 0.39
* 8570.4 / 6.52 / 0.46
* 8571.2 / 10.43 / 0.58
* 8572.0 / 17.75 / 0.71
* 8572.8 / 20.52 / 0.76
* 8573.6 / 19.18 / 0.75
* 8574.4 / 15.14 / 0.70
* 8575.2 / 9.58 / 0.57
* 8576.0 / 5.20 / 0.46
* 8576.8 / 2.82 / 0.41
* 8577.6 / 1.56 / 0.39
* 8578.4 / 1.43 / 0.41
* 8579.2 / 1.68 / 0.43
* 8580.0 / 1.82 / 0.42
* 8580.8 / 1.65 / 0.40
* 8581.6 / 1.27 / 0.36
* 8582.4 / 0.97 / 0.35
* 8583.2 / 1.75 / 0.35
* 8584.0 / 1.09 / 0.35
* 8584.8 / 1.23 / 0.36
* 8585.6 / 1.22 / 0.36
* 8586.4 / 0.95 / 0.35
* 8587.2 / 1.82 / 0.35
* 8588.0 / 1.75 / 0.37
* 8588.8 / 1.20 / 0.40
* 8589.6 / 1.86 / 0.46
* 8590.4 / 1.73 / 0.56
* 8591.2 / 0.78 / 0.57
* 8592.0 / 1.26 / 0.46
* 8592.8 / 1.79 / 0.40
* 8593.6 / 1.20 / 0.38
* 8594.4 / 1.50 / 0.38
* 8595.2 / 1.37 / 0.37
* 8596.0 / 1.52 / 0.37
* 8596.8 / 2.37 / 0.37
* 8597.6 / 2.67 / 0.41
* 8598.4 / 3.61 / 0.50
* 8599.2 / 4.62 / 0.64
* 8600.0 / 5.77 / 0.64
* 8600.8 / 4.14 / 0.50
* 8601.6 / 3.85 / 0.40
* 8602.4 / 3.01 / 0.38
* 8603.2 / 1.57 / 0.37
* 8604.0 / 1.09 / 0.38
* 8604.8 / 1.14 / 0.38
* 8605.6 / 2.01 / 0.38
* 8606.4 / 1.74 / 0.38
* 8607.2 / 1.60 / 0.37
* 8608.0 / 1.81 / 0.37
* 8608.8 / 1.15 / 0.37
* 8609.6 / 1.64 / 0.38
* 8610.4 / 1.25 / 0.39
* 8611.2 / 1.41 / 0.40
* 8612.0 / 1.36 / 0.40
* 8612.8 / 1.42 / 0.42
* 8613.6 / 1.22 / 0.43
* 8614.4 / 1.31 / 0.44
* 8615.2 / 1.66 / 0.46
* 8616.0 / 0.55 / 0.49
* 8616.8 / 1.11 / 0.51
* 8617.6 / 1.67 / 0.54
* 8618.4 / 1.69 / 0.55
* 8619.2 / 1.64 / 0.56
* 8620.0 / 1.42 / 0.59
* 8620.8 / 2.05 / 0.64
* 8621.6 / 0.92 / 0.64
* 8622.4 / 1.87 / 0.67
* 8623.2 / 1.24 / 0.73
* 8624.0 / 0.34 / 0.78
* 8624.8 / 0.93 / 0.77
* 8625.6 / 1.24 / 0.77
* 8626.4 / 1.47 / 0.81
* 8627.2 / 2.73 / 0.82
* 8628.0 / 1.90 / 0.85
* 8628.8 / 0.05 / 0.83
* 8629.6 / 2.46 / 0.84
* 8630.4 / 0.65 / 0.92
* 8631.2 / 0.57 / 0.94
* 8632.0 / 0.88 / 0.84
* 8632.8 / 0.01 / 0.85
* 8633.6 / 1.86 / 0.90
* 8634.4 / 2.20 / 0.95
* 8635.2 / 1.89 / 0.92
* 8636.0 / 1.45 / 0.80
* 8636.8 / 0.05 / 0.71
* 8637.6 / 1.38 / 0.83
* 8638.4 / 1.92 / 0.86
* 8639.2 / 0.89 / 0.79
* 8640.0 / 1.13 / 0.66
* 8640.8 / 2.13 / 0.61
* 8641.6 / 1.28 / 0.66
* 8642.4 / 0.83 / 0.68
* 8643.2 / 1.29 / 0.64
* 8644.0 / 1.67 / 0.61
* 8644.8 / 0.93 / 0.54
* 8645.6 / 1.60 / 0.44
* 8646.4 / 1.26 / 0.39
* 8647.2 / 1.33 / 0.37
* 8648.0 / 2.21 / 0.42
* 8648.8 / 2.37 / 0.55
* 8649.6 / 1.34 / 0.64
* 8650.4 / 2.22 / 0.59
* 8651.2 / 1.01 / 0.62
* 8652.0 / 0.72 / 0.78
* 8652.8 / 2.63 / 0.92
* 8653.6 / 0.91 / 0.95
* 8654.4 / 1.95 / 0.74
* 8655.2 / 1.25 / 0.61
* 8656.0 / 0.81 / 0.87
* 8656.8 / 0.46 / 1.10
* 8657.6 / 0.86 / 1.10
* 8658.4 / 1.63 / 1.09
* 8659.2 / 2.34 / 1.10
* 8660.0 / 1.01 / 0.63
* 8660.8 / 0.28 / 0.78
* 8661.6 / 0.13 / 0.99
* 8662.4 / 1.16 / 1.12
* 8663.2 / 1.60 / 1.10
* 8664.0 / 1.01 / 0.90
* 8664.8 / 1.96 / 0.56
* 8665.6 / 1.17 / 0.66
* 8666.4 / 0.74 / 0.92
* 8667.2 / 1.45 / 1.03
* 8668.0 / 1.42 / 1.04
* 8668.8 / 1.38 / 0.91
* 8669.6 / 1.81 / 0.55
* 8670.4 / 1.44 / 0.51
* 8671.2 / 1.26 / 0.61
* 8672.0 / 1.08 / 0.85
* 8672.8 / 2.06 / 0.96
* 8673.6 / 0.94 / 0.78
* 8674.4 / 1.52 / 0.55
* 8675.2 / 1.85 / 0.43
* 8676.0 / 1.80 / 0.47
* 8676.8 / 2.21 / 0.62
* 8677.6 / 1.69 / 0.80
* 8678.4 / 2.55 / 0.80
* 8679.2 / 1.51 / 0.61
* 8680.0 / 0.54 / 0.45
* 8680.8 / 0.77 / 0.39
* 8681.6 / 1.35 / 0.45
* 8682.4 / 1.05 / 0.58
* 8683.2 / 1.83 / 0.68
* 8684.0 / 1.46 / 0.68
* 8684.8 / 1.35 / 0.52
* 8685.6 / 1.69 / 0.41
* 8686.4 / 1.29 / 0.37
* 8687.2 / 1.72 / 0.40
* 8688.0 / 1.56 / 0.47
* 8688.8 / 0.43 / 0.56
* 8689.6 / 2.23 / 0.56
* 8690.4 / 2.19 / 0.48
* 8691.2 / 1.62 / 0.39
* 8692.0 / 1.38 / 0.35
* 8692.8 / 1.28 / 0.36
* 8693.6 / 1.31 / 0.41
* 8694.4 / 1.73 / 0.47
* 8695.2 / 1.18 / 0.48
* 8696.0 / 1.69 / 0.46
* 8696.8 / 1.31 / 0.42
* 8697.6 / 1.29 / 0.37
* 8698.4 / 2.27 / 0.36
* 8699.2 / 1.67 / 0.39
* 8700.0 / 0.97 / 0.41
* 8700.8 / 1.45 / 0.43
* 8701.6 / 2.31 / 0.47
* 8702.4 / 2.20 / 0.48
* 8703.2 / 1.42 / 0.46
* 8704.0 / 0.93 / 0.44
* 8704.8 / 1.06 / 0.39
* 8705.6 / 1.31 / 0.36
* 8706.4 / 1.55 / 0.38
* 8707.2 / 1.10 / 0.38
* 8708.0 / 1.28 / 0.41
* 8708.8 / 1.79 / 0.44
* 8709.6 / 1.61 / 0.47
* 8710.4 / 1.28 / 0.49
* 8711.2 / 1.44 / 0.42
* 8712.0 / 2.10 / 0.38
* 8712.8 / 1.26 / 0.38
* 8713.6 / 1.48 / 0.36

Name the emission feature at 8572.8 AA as Halpha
